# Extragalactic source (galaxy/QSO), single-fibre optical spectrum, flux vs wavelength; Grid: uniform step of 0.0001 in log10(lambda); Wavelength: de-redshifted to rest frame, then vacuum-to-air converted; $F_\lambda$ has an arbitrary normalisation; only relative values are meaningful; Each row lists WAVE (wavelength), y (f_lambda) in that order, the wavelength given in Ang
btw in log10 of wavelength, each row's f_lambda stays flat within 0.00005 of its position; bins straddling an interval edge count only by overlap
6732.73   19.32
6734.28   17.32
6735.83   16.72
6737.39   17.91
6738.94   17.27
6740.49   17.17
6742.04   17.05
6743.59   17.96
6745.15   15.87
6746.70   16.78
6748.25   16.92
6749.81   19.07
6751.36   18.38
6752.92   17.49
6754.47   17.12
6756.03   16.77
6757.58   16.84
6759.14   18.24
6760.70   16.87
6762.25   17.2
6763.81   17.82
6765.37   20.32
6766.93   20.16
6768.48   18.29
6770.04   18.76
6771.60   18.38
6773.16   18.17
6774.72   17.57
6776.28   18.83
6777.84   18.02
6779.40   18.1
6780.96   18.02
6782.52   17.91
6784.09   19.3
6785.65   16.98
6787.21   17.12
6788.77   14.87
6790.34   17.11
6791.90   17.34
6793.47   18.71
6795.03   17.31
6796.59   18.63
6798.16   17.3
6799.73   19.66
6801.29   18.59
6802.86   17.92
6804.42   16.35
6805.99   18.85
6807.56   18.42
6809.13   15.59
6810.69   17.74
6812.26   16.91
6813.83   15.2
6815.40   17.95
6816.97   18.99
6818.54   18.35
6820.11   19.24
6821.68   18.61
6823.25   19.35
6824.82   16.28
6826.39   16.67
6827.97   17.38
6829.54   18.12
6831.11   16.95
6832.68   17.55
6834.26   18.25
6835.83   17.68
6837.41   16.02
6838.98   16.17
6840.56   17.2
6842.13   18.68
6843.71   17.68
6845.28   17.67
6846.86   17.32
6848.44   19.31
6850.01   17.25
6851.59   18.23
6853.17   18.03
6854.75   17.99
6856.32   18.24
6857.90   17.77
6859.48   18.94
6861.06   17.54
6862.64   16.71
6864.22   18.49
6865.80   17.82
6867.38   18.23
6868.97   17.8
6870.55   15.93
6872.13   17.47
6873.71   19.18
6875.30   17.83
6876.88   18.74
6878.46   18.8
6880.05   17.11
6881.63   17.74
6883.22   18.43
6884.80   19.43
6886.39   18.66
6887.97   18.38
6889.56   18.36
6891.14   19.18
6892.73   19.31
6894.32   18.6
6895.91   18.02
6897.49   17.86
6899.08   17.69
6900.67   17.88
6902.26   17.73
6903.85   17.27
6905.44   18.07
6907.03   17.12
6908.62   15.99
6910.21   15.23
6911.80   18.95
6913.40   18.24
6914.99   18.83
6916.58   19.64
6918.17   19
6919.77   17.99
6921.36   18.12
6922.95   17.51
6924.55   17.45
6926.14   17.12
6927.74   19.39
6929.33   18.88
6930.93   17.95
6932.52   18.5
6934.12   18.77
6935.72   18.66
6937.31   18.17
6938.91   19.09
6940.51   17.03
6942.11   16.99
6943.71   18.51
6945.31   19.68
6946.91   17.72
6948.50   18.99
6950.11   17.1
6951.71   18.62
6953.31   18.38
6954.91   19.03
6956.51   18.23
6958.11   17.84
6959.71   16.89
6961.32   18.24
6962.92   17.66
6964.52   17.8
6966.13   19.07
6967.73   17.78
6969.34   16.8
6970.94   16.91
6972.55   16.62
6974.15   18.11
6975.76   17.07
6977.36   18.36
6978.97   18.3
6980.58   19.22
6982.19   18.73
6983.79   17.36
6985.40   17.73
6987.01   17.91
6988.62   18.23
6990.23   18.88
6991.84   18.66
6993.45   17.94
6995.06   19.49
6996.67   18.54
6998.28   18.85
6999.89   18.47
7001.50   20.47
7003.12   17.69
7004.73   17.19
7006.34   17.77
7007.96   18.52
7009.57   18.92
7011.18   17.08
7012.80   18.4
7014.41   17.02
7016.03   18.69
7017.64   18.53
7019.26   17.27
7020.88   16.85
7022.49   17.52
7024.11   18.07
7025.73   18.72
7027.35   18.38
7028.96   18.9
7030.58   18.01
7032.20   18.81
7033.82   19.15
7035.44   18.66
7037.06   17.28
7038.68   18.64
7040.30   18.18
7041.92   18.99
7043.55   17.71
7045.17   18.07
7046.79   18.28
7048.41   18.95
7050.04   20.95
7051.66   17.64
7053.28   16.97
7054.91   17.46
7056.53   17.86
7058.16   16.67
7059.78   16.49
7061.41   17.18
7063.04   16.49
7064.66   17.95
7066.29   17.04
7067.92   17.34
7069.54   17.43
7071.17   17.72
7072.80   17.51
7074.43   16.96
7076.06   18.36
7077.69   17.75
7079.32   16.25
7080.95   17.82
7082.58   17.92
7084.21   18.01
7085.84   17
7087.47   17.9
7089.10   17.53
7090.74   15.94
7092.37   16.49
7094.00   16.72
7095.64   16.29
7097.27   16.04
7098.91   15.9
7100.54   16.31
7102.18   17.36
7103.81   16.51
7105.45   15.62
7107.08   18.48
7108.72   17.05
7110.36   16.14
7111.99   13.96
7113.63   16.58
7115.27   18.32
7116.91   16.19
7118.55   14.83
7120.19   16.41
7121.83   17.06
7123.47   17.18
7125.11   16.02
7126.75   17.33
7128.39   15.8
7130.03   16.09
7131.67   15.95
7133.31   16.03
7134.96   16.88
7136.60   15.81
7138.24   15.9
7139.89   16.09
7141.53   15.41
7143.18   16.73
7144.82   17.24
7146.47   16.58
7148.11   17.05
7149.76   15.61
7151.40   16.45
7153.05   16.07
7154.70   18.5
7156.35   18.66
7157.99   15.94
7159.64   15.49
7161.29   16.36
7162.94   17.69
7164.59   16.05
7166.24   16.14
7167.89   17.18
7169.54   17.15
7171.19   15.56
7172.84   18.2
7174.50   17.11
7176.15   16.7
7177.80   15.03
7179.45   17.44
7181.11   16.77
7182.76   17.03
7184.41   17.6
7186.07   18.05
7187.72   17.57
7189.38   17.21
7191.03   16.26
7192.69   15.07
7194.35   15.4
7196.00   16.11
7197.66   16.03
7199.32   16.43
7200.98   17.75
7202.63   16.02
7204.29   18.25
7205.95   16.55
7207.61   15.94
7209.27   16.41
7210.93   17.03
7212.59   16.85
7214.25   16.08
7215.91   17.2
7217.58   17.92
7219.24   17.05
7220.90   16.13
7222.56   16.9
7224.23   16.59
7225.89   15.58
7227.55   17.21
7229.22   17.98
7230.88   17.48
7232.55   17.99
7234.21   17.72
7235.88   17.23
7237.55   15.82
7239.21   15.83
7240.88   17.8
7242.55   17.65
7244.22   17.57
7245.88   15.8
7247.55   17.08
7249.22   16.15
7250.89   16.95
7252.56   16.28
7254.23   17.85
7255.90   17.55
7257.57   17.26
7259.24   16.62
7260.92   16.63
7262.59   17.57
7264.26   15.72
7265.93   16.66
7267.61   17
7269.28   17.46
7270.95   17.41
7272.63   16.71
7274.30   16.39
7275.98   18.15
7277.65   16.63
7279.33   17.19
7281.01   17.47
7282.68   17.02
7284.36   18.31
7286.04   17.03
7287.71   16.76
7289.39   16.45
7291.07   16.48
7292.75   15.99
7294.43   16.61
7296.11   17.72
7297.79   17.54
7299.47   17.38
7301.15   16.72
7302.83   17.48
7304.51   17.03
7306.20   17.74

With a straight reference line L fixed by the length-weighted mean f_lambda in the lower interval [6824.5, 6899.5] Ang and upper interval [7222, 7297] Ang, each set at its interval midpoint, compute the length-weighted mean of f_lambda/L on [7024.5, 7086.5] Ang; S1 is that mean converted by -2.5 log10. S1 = -0.03 mag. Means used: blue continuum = 17.9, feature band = 17.9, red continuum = 17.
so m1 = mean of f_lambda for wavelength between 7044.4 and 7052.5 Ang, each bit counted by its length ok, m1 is 18.8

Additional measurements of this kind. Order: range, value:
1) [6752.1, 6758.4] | 17.1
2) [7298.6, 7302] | 17.1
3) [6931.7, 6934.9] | 18.6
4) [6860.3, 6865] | 17.6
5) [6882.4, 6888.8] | 18.7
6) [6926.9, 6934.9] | 18.7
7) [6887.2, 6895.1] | 18.8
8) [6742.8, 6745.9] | 16.9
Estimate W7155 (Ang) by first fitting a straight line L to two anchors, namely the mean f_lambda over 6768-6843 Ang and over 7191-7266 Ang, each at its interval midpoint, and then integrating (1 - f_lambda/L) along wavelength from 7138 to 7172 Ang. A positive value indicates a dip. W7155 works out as 0.8 Ang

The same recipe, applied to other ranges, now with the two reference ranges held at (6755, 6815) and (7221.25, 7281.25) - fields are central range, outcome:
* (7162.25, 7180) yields 0.4 Ang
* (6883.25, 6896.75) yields -0.9 Ang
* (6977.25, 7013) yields -2.0 Ang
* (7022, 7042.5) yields -1.2 Ang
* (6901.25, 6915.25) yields 0.1 Ang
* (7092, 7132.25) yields 1.9 Ang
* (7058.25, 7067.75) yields 0.2 Ang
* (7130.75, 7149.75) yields 1.0 Ang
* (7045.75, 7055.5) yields -0.6 Ang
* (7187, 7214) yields 0.8 Ang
